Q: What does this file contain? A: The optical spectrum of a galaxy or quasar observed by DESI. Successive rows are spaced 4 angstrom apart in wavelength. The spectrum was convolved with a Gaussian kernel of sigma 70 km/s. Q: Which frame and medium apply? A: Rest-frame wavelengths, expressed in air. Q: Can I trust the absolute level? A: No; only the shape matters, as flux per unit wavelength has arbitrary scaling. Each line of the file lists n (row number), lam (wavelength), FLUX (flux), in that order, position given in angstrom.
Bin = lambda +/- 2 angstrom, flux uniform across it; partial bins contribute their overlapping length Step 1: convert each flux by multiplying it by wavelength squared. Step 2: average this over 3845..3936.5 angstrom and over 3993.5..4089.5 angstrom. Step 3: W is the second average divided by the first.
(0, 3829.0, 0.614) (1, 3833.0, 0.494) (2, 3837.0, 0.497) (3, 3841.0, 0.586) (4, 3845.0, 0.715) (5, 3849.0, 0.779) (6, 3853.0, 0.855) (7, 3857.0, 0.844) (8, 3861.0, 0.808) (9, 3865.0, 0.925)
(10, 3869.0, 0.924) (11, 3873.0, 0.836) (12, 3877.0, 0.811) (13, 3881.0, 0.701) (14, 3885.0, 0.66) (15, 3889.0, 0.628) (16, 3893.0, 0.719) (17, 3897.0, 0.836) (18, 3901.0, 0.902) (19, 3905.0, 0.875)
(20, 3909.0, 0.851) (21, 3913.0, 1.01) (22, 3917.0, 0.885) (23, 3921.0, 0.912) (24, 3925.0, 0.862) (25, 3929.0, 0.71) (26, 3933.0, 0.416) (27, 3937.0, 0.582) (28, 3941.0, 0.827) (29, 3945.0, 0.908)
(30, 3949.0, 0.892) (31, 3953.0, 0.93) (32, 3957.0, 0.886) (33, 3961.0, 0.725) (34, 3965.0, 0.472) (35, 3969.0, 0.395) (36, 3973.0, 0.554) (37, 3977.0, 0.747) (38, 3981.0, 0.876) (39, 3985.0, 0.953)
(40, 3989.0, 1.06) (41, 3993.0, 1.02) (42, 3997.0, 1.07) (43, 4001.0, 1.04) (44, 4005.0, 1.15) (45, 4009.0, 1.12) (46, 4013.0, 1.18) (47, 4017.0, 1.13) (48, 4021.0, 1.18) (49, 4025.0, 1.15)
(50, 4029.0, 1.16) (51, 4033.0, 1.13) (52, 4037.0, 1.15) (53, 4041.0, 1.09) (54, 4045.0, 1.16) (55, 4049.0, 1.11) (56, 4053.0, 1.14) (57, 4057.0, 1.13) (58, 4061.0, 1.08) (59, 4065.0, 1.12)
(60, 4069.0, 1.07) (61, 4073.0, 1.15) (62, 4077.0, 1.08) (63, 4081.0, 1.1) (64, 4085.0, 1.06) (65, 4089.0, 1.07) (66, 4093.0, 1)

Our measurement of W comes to 1.50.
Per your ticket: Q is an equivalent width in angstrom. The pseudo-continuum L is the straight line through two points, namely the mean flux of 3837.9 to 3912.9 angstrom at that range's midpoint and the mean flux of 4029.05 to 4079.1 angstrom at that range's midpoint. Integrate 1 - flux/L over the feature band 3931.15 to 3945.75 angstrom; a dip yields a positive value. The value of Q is 3.9 angstrom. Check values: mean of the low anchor 0.793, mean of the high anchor 1.12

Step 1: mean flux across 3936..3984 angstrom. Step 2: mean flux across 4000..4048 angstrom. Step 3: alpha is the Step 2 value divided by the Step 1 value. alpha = 1.5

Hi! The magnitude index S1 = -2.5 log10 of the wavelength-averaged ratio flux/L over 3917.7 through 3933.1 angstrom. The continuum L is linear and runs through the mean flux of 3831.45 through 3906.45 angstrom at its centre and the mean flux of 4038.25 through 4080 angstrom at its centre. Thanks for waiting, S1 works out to 0.113 mag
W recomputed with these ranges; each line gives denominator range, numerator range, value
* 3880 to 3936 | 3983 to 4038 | 1.49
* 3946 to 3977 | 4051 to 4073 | 1.66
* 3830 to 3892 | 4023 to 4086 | 1.68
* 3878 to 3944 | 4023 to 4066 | 1.56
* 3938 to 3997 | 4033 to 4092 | 1.43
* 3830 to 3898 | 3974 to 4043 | 1.55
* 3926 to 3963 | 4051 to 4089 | 1.53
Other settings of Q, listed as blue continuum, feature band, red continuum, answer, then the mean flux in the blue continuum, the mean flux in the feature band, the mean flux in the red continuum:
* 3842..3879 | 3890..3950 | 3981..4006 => 7.1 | 0.826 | 0.808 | 1.03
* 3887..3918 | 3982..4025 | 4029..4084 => -2.8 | 0.837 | 1.09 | 1.12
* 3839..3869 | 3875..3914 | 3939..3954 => 2.0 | 0.797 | 0.794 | 0.887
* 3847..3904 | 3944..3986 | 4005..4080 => 9.7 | 0.803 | 0.75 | 1.13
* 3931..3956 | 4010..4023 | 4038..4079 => -2.3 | 0.764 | 1.16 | 1.11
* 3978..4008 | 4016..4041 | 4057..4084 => -2.1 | 1.02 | 1.15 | 1.1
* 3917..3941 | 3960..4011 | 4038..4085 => 2.0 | 0.723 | 0.863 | 1.11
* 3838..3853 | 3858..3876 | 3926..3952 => -4.0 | 0.702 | 0.868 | 0.736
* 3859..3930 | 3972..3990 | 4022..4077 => 2.8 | 0.827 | 0.841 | 1.13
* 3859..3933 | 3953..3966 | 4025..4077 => 2.6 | 0.814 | 0.748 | 1.12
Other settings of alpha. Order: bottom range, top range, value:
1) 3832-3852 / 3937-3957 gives 1.36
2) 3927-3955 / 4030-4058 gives 1.50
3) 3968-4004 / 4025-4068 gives 1.28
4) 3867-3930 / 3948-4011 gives 1.06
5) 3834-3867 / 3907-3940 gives 1.05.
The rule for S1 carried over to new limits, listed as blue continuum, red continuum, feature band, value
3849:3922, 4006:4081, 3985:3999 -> -0.01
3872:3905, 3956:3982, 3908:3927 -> -0.24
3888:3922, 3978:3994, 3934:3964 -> 0.15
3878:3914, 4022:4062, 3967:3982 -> 0.48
